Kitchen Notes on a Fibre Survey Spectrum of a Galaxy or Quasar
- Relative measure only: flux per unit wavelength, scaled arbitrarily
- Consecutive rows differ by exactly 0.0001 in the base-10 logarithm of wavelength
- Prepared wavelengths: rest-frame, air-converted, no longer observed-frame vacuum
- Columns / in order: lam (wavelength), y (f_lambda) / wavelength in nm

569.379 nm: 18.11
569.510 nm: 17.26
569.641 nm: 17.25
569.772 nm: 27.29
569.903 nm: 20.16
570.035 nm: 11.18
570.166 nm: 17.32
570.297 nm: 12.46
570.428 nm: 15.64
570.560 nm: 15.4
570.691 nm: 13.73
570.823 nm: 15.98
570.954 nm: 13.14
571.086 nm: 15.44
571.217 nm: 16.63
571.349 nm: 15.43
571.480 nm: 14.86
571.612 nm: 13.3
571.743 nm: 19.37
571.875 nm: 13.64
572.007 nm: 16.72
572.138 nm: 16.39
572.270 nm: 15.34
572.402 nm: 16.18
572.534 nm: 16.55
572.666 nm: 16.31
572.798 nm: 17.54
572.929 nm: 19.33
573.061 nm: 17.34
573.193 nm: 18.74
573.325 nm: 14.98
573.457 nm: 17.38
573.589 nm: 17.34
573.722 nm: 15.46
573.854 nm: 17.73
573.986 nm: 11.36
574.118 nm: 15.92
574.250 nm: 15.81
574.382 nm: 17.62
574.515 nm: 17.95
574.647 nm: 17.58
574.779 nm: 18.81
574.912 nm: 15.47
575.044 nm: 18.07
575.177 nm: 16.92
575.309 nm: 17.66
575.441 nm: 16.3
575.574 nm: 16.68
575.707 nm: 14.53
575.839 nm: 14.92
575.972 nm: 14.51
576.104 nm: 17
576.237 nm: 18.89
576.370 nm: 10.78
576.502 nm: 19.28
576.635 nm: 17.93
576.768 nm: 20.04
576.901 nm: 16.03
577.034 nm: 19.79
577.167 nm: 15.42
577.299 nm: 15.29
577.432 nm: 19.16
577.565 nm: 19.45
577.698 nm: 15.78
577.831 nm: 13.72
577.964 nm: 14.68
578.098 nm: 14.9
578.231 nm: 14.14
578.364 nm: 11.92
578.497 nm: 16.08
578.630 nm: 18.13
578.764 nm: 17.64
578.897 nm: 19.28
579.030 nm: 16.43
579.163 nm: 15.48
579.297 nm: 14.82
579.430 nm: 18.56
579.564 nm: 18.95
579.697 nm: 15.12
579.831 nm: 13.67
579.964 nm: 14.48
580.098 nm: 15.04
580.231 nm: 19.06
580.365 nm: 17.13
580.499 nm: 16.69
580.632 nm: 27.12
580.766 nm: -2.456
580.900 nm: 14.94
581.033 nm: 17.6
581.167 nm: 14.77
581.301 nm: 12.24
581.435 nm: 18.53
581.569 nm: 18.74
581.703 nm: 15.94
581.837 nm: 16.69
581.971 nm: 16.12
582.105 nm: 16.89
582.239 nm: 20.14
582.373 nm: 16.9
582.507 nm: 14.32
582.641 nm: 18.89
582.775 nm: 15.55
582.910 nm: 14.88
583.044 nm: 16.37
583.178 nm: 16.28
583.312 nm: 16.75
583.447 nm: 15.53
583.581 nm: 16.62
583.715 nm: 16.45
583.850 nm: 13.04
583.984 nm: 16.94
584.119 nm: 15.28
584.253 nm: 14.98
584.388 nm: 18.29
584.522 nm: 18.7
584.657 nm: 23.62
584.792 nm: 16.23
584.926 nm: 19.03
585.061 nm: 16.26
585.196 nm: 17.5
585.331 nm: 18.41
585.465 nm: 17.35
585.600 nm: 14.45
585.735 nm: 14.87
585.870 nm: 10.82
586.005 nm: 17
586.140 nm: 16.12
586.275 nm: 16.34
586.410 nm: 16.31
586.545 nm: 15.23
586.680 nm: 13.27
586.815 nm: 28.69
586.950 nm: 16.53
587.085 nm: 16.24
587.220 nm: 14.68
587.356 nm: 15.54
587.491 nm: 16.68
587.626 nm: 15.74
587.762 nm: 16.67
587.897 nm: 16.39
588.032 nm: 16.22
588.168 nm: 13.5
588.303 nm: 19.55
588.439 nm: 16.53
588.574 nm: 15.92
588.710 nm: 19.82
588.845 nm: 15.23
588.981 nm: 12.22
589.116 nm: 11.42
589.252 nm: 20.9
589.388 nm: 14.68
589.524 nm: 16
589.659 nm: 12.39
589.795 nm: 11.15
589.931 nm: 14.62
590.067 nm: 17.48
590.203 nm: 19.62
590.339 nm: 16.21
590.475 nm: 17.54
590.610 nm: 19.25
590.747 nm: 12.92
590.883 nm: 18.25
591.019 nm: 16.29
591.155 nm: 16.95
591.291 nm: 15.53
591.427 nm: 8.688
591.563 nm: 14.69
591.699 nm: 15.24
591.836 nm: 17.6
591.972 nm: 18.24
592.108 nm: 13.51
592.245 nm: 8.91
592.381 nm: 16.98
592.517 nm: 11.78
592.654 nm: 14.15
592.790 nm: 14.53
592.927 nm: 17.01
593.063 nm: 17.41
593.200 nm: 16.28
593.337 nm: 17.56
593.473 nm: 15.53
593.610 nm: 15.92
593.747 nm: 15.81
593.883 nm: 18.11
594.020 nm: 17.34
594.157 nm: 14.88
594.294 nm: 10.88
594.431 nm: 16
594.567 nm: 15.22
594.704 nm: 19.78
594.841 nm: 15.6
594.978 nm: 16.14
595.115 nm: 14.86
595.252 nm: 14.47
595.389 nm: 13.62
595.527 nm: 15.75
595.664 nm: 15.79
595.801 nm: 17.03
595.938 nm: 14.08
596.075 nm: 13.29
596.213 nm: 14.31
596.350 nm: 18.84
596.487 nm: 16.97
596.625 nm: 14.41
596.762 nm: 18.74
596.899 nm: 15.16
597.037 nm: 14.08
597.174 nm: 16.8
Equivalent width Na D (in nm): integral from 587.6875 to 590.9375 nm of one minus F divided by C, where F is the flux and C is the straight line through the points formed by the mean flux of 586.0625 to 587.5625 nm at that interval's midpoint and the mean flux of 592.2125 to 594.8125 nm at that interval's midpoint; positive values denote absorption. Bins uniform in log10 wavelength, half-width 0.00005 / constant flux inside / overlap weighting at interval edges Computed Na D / 0.075 nm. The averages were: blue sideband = 16.9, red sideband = 15.6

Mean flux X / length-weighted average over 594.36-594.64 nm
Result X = 15.7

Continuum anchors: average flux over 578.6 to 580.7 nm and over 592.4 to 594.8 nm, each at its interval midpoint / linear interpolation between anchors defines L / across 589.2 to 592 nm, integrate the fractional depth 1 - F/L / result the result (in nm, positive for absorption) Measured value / 0.048 nm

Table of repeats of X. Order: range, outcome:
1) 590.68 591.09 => 15.8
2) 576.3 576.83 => 17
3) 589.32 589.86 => 13.6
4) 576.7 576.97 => 18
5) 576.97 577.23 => 17.6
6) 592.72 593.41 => 16.6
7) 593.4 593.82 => 15.8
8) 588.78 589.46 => 14.9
